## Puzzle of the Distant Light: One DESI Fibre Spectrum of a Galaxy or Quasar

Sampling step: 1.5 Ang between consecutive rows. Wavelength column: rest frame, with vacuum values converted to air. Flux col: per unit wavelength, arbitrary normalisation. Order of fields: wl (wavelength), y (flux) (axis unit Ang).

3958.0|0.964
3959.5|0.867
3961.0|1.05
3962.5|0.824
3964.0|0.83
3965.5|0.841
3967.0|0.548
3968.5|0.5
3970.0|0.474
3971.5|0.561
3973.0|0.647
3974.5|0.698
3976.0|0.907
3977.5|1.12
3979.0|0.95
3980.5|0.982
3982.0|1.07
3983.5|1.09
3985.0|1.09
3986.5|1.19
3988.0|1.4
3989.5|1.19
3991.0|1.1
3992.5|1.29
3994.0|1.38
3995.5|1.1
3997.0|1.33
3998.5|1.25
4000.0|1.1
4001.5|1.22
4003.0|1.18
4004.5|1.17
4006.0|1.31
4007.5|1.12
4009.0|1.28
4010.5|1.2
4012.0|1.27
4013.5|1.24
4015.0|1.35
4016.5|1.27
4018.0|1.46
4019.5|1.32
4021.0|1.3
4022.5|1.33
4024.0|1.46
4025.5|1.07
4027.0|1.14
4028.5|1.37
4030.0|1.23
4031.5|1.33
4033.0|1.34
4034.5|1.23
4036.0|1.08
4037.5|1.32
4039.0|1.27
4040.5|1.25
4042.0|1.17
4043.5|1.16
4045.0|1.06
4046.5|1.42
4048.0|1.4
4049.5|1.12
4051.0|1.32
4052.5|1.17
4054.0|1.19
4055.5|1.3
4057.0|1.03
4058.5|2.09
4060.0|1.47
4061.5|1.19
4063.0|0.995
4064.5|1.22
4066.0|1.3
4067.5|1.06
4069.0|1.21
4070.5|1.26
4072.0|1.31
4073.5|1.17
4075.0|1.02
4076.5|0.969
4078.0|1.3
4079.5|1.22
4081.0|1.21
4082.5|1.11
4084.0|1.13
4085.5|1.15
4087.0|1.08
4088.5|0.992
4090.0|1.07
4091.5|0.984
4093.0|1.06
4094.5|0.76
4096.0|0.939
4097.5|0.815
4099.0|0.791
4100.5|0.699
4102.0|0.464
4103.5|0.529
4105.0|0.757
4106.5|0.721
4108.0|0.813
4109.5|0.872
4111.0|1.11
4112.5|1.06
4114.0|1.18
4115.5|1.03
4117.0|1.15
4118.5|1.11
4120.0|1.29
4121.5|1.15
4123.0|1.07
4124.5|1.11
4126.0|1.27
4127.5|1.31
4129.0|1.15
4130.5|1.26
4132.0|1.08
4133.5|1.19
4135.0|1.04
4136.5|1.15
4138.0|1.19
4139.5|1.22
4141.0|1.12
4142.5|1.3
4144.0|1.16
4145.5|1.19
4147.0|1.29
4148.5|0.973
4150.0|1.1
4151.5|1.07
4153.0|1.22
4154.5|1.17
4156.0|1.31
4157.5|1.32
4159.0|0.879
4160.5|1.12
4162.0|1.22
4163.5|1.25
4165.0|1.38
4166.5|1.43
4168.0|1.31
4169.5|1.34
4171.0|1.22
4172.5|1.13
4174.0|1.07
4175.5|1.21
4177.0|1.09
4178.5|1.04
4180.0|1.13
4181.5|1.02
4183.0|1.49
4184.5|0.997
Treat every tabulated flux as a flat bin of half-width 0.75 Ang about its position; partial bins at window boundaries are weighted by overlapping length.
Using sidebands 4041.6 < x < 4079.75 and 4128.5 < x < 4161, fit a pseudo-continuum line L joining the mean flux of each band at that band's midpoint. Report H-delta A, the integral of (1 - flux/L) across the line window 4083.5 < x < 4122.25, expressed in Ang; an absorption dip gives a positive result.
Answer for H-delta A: 8.0 Ang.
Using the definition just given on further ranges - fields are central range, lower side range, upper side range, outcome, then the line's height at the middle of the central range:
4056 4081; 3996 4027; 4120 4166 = -0.30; 1.22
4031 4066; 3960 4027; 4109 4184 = -4.56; 1.12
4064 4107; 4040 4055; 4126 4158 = 7.08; 1.21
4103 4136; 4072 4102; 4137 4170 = 1.51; 1.11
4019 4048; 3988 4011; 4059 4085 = -1.21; 1.21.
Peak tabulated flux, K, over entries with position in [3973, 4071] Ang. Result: 2.09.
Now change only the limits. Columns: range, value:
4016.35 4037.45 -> 1.46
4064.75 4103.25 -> 1.31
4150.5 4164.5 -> 1.32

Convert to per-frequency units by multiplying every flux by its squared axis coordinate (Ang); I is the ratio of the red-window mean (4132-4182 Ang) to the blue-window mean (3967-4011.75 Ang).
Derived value 1.20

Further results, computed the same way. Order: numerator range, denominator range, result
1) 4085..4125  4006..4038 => 0.78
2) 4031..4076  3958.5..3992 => 1.42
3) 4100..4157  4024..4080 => 0.90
